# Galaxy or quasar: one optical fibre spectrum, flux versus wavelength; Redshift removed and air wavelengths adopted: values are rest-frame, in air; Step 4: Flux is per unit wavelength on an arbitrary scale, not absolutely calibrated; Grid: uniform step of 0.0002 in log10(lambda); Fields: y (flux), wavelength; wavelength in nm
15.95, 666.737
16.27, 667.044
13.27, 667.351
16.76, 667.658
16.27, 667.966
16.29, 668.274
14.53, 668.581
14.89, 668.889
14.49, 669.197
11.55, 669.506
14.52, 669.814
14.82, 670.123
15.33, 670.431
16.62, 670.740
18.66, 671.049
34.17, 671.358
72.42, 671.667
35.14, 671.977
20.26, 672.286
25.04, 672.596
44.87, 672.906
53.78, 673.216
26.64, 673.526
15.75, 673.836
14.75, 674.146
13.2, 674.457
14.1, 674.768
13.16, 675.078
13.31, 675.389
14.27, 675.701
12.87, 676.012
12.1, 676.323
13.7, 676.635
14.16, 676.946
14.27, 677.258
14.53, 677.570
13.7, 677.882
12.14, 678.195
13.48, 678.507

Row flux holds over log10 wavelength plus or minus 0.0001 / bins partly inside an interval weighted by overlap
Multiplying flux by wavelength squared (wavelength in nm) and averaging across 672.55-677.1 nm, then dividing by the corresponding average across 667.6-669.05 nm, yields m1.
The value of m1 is 1.3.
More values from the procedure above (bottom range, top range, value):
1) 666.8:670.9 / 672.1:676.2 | 1.46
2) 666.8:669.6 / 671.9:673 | 2.04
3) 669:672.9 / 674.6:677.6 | 0.55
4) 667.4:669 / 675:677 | 0.87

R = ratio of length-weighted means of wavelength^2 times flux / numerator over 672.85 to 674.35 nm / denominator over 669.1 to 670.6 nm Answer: 2.1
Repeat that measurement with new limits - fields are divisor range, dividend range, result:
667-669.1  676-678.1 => 0.91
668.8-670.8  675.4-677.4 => 0.95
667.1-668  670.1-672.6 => 1.90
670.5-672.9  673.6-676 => 0.46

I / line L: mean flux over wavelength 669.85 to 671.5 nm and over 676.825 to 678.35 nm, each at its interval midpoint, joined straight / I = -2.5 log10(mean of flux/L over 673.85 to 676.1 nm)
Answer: 0.15 mag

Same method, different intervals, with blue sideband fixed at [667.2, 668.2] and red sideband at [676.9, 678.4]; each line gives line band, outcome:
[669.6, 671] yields -0.028 mag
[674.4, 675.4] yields 0.056 mag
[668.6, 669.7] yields 0.110 mag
